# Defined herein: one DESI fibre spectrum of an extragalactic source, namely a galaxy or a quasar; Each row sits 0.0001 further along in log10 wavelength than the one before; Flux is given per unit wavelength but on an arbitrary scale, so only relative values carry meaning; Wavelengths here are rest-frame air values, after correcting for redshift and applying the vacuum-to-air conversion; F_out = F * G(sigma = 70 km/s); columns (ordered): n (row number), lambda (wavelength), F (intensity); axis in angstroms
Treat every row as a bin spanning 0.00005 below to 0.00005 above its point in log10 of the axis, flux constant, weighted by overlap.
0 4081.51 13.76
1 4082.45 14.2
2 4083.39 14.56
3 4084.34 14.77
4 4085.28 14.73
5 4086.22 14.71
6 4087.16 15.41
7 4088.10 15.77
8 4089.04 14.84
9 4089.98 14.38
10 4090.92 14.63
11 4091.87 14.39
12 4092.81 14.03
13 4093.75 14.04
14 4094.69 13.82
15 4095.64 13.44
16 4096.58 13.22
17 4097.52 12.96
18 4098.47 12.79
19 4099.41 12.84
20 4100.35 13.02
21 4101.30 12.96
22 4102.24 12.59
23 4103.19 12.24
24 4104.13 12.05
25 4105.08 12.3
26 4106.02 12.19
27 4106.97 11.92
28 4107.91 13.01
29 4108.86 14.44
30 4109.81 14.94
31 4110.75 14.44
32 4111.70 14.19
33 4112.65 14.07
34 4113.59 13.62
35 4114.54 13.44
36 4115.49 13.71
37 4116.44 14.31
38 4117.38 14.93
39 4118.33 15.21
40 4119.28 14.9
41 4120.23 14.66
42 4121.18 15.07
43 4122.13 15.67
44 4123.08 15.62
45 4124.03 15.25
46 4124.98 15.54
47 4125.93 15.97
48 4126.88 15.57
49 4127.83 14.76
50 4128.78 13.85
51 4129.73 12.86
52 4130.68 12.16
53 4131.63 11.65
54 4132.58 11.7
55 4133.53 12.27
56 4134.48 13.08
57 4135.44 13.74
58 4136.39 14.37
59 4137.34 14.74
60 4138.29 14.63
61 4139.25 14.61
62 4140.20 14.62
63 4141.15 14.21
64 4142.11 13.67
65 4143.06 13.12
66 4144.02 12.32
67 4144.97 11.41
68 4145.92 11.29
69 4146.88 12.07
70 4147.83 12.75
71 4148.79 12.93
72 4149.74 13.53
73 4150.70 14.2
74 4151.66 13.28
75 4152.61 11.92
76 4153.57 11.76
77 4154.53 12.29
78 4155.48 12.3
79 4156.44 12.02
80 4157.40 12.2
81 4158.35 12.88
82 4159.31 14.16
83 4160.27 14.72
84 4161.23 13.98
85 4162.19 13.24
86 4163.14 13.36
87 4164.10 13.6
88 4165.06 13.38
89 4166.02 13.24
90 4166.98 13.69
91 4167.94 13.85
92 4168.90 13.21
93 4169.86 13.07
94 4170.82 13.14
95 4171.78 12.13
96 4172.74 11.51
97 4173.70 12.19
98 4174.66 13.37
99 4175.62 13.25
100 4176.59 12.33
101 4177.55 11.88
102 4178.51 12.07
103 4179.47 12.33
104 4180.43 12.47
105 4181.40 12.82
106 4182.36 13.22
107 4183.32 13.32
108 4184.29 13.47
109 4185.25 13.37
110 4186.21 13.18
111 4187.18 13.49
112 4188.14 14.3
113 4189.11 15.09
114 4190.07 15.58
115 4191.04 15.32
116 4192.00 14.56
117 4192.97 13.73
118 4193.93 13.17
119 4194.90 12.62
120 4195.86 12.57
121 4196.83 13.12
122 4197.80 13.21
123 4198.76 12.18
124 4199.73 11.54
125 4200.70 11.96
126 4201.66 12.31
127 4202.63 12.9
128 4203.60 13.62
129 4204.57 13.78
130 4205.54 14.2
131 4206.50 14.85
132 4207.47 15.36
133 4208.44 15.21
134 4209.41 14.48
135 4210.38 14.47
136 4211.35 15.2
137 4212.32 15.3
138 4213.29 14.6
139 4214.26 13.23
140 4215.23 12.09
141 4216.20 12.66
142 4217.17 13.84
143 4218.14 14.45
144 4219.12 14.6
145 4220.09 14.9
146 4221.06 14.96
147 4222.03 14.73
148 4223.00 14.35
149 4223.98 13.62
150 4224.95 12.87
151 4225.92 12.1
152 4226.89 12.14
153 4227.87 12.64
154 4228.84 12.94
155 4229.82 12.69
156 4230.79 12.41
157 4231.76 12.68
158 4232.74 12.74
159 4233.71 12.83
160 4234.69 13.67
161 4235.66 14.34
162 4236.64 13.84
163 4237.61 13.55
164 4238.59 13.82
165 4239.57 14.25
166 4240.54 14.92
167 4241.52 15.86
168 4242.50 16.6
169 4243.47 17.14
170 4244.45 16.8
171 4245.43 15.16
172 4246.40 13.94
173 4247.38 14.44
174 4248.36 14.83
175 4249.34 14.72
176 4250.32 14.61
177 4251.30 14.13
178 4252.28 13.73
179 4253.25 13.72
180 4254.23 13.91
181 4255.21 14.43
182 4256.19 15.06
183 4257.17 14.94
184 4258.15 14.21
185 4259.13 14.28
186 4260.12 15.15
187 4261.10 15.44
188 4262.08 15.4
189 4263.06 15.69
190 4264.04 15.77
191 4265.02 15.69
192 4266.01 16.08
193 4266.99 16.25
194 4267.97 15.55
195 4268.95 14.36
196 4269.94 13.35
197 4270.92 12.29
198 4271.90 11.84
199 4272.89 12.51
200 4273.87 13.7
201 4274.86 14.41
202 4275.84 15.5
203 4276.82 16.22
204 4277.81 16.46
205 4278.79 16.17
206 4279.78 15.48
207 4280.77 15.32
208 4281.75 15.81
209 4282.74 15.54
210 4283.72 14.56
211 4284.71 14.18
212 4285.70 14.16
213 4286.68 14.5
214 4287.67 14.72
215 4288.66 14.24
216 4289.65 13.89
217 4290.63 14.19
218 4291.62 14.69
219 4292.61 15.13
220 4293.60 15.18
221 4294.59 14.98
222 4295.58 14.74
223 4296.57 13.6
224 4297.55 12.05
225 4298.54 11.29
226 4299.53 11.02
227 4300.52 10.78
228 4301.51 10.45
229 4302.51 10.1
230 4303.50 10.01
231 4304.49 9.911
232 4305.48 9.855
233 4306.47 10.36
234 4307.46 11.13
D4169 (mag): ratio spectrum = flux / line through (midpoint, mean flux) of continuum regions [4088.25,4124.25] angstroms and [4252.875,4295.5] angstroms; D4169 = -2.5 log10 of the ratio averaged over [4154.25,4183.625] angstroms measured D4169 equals 0.10 mag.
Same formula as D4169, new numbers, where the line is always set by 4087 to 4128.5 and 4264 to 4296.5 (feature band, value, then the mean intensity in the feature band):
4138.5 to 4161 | 0.10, 13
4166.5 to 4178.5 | 0.12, 12.8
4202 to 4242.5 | 0.05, 13.9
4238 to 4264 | -0.02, 14.9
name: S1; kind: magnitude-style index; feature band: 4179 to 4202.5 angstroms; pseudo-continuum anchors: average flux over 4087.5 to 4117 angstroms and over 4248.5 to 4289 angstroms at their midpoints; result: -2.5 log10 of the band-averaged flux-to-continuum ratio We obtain 0.07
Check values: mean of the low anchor 13.6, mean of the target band 13.3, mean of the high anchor 14.7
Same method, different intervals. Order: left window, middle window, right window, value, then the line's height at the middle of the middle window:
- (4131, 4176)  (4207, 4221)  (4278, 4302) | -0.06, 13.5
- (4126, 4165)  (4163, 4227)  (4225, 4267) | 0.02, 13.8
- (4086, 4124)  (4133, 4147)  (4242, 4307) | 0.05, 14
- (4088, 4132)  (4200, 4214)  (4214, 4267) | 0.01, 14.2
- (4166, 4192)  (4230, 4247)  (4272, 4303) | -0.05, 13.7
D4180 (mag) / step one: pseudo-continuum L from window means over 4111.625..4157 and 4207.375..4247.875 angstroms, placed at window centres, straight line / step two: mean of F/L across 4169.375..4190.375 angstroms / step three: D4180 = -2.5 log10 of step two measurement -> 0.07 mag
